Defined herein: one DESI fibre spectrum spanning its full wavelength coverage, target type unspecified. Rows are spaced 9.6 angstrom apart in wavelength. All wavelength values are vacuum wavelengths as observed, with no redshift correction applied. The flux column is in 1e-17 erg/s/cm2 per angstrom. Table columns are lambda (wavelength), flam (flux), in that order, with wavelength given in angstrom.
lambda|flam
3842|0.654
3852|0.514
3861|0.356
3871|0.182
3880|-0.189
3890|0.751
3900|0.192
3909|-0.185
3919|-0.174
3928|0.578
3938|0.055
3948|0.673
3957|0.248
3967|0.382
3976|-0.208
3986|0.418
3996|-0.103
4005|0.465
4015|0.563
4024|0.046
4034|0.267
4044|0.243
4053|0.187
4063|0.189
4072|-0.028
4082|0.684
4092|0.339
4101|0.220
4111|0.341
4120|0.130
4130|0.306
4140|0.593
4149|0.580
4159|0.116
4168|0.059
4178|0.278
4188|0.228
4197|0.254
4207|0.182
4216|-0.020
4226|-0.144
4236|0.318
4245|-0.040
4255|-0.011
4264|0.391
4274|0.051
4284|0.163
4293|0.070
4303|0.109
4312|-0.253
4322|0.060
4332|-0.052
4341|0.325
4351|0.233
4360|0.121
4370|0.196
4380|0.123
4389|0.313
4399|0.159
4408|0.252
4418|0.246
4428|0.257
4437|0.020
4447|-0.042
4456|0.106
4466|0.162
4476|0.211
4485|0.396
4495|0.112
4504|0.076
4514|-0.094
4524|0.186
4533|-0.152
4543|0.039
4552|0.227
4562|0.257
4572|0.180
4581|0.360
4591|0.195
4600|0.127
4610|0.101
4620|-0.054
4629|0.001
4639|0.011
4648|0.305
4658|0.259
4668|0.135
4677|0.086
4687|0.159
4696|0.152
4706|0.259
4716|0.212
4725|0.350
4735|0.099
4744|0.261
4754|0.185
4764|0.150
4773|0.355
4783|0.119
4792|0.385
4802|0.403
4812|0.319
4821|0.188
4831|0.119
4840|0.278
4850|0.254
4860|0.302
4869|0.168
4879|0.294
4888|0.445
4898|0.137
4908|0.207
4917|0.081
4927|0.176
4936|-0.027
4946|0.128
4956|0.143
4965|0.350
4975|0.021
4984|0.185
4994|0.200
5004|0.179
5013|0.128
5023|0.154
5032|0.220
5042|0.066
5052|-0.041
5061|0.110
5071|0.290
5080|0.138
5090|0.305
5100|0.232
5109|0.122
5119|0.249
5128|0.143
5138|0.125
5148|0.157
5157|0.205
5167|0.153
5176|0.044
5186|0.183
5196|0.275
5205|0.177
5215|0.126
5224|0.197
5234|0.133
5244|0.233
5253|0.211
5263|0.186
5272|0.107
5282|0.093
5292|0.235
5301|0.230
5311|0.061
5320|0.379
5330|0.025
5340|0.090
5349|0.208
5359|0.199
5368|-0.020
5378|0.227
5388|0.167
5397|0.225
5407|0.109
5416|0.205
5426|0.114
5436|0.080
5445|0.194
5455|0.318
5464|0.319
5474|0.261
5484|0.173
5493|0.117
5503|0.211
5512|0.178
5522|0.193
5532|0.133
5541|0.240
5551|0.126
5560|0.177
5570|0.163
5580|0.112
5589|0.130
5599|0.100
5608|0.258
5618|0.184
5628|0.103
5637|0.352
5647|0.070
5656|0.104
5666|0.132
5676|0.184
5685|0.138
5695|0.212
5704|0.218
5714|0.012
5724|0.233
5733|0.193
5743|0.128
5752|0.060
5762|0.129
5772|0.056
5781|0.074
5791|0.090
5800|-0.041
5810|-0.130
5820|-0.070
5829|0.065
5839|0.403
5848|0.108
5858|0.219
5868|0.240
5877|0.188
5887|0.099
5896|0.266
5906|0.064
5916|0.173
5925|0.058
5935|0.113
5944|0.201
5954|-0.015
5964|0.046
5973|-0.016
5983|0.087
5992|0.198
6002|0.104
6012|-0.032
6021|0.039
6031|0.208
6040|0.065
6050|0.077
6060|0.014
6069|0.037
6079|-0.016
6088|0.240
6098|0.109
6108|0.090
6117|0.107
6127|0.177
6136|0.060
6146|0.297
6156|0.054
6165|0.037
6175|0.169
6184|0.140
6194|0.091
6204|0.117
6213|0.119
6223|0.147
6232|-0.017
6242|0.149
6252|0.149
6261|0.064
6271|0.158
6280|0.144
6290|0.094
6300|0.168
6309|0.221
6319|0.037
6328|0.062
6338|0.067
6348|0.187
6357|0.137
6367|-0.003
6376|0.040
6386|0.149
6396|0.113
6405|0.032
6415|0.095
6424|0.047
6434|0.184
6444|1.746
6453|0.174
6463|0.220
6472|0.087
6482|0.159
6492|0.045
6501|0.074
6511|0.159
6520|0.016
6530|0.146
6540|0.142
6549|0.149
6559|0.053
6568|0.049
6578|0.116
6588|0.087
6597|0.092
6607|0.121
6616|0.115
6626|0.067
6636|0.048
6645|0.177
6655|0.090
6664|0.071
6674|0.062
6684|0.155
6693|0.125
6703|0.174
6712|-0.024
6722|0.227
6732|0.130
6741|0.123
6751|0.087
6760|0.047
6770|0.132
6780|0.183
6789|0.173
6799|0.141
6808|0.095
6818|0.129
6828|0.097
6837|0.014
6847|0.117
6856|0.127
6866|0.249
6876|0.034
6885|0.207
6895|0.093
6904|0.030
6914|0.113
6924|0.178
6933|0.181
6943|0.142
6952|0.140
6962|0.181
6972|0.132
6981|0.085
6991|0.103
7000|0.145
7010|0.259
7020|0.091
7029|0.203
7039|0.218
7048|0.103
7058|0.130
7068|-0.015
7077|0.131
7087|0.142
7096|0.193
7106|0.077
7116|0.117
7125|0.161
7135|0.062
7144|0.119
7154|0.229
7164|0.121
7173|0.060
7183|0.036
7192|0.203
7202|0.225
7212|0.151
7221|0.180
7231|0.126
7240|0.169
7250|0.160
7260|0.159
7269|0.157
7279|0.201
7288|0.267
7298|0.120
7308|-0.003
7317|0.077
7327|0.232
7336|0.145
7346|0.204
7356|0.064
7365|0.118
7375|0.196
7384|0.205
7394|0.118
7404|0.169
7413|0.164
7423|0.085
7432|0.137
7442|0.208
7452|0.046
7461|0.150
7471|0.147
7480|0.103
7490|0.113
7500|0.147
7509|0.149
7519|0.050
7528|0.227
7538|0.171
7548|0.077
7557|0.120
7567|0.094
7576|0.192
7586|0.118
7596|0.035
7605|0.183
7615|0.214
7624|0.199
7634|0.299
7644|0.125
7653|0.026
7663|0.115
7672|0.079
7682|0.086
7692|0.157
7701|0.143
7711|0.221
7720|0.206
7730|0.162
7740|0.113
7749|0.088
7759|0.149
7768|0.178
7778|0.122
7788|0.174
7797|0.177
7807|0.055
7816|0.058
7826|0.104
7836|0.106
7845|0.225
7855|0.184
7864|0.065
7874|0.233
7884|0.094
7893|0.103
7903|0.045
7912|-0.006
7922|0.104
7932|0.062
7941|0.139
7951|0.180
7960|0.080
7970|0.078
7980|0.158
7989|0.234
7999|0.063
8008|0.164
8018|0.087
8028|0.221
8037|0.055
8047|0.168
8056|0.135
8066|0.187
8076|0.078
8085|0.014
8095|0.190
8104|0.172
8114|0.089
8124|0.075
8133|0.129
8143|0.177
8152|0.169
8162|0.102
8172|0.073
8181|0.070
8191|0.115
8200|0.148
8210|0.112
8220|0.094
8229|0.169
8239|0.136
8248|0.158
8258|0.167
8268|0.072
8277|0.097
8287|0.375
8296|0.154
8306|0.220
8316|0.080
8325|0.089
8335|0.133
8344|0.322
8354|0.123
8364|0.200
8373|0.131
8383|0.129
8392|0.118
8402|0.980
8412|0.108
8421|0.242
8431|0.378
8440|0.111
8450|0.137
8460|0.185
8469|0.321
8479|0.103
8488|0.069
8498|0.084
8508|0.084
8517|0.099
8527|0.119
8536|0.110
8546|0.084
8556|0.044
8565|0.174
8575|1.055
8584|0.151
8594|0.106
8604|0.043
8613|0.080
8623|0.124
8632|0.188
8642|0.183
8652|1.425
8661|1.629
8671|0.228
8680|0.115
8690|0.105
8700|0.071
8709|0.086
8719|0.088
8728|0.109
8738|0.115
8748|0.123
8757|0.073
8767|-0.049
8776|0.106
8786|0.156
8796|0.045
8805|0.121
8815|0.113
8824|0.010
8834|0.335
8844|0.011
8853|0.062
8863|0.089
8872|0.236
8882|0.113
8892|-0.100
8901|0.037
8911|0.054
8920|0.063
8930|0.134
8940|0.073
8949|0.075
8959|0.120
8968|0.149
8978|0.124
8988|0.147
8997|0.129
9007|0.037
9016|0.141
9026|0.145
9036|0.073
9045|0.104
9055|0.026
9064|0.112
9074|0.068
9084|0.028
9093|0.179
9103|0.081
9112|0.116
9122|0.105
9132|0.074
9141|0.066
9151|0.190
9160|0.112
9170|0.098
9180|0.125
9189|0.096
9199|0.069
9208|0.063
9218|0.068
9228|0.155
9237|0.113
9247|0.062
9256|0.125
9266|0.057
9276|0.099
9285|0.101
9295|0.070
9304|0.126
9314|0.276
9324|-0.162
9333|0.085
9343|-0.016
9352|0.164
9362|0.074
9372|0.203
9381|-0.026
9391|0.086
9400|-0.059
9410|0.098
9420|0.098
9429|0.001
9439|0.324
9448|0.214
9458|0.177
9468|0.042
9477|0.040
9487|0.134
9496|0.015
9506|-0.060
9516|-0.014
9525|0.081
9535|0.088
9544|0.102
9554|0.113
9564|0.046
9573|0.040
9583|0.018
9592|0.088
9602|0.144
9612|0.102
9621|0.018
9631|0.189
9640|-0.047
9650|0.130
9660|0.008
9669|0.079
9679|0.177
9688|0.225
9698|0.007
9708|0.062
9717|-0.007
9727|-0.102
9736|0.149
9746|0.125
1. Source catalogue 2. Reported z 0.728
